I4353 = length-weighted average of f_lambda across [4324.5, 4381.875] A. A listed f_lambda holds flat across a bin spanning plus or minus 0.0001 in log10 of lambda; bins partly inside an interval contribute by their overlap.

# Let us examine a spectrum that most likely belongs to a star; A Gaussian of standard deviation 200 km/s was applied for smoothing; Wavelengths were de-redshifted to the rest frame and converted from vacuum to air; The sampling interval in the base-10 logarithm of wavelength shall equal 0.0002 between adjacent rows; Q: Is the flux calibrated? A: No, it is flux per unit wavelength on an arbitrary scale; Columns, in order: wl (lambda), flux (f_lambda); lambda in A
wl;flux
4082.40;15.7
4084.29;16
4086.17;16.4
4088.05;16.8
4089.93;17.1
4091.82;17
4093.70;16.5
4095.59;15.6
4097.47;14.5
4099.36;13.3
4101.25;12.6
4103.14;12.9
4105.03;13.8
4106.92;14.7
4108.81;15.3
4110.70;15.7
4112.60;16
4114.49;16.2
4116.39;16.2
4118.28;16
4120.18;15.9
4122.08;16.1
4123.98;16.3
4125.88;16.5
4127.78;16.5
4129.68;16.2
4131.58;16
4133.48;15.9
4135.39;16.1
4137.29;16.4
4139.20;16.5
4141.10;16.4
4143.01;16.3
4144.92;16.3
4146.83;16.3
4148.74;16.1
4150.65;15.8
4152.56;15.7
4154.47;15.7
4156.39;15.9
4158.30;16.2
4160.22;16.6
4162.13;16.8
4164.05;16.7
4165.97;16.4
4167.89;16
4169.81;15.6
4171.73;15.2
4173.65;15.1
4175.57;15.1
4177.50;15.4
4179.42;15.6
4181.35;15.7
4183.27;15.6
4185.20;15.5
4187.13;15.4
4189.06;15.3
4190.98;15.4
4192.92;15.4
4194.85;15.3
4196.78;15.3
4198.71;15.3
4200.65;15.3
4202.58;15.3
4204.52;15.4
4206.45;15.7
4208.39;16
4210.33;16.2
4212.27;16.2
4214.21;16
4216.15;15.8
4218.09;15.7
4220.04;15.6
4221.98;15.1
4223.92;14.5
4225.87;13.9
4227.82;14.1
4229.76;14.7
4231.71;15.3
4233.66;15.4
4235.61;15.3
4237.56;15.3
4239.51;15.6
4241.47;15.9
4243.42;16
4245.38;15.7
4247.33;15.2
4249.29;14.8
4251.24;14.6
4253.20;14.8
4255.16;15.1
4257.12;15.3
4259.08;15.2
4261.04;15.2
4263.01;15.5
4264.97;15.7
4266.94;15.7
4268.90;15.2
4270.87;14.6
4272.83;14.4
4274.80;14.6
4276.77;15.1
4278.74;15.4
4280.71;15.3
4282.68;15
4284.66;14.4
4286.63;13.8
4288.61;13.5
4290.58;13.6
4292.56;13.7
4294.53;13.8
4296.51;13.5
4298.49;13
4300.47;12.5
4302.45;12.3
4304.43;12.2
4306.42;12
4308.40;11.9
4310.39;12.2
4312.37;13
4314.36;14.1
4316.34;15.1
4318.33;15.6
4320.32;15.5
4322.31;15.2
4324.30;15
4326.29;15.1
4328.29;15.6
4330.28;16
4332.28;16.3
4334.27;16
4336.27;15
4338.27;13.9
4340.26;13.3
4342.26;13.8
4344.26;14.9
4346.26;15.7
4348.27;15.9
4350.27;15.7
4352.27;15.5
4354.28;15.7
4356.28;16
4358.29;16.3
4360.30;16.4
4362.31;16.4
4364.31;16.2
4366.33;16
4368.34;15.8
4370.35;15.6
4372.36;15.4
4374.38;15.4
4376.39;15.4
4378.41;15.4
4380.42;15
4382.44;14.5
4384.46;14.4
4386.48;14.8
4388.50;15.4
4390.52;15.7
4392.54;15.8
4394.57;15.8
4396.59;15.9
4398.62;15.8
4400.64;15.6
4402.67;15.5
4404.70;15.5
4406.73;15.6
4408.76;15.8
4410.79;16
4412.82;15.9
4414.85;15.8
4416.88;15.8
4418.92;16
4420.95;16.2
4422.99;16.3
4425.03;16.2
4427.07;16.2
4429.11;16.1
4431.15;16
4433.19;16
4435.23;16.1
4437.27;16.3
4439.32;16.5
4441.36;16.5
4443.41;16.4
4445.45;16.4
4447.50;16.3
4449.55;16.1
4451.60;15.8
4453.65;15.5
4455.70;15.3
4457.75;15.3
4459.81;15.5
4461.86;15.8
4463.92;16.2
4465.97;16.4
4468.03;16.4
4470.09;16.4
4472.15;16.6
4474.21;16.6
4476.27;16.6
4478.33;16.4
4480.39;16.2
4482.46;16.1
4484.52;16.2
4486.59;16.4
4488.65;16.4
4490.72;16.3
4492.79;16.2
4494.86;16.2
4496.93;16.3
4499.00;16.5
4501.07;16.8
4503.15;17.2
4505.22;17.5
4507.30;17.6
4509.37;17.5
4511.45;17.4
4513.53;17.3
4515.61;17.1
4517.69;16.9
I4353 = 15.5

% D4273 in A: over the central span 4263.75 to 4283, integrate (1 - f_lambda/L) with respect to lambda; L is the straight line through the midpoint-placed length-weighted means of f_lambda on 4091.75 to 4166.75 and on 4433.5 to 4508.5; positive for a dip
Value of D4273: 1.1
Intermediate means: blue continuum 15.8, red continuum 16.3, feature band 15.1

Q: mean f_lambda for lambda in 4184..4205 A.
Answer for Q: 15.4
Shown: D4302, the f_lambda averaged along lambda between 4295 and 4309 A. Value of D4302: 12.5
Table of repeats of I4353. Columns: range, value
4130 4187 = 16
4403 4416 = 15.8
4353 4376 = 15.9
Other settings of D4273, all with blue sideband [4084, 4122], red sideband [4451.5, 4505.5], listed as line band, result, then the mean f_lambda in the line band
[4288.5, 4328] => 5.48 A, 13.7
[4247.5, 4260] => 0.62 A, 15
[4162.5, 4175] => -0.23 A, 15.9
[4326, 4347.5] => 1.19 A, 15.1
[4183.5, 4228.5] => 0.77 A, 15.4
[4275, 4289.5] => 1.08 A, 14.6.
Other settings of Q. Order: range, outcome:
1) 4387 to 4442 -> 15.9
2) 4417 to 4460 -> 16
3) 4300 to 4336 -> 14.2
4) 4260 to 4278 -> 15.1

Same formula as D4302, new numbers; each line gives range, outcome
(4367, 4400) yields 15.4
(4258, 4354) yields 14.5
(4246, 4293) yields 14.8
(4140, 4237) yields 15.6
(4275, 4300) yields 14.2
